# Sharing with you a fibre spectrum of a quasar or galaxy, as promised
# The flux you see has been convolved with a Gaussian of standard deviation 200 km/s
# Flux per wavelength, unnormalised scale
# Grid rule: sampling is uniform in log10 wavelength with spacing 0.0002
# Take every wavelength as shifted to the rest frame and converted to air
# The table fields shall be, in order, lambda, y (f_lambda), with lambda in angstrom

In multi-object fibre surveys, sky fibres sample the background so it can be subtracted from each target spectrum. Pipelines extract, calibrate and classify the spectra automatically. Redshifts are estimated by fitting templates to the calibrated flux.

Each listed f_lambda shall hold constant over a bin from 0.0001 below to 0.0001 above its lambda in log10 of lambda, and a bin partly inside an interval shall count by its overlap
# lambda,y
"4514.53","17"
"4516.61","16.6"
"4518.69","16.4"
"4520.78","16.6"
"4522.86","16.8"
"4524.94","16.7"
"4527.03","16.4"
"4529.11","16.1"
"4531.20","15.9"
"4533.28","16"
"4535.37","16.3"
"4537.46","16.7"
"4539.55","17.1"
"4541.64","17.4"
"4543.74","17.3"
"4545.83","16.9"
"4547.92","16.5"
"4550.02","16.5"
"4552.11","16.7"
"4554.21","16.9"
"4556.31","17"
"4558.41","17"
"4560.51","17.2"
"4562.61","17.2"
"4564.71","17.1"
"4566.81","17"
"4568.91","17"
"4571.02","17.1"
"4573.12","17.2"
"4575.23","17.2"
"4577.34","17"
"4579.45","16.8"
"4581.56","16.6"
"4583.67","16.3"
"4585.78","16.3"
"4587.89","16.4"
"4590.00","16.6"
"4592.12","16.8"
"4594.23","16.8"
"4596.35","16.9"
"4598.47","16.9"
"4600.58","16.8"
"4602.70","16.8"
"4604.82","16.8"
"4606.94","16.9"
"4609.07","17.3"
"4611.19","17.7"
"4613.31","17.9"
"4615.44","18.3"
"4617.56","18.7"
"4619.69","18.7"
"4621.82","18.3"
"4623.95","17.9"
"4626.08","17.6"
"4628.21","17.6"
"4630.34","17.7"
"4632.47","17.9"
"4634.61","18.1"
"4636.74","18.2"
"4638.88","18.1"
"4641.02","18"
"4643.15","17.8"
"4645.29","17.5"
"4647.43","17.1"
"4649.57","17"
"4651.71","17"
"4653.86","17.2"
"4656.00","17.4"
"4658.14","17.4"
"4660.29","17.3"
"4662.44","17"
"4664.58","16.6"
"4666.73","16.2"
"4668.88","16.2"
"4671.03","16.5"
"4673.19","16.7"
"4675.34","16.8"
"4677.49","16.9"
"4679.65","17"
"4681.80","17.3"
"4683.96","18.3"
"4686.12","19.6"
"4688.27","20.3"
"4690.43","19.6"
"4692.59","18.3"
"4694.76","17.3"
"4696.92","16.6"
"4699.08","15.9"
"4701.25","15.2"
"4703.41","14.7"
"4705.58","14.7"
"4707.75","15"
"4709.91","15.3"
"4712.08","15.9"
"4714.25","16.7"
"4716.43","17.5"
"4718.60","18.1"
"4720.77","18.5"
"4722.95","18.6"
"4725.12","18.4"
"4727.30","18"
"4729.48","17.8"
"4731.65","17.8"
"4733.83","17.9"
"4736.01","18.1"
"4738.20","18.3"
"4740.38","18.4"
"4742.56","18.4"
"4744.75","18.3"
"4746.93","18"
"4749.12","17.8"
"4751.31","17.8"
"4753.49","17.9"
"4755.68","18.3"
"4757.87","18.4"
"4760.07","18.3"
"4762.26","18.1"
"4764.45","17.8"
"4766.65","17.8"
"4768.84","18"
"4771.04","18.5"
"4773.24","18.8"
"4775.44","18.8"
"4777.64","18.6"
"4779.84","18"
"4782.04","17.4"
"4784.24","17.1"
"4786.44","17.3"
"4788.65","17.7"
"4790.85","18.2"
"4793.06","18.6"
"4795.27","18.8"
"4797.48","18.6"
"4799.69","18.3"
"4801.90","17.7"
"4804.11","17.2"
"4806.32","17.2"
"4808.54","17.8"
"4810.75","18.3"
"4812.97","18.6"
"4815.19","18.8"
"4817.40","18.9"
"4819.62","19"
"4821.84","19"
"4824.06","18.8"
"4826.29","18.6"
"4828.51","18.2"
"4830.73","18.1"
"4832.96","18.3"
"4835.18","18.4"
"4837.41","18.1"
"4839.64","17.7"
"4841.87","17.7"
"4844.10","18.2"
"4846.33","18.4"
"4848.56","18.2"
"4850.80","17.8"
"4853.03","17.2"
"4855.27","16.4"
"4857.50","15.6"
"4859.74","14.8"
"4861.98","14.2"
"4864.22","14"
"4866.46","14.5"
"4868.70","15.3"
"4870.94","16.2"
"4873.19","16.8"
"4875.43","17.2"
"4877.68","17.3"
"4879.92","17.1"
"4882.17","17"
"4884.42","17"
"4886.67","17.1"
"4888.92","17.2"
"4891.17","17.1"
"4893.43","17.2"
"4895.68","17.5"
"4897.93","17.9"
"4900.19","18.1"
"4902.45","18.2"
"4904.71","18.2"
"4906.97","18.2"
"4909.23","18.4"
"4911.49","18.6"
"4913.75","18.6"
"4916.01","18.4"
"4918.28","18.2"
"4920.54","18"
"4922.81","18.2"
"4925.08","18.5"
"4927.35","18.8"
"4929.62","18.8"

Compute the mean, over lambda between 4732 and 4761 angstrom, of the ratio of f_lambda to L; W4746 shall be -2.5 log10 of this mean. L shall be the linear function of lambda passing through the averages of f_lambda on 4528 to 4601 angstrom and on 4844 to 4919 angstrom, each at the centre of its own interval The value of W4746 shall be -0.07 mag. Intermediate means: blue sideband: 16.8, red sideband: 17.1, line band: 18.1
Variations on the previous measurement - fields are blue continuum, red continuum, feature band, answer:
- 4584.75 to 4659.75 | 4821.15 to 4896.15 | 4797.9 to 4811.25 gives -0.04 mag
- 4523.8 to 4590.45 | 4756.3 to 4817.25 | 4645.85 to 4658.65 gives 0.01 mag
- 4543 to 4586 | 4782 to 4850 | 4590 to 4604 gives 0.02 mag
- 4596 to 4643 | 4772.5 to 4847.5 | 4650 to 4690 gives 0.03 mag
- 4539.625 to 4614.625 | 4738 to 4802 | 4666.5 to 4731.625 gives 0.03 mag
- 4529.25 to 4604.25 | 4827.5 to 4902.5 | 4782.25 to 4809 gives -0.05 mag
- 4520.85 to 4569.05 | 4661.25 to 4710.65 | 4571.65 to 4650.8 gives -0.03 mag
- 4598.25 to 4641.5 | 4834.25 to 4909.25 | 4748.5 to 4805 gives -0.05 mag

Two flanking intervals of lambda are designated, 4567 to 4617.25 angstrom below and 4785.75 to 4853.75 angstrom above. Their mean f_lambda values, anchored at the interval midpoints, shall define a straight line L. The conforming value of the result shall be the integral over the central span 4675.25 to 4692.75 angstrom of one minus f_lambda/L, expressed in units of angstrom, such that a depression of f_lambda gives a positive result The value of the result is -0.8 angstrom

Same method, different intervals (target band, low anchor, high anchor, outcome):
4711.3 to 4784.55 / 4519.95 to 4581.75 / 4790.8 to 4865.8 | -2.4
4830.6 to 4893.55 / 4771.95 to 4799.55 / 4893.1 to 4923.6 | 4.4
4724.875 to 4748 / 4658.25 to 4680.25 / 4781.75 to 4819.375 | -0.9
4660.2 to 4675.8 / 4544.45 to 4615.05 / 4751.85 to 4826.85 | 0.8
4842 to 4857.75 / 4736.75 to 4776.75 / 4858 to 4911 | -0.3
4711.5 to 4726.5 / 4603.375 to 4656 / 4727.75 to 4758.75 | 0.2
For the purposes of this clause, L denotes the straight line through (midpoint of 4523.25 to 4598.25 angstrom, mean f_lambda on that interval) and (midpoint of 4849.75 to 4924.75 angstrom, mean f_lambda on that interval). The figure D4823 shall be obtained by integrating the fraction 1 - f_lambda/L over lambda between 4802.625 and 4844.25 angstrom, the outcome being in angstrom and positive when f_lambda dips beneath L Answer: -3.0 angstrom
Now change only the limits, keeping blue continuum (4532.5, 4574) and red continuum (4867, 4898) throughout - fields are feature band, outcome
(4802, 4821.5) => -1.5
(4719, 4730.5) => -0.9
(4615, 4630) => -1.1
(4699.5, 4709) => 1.1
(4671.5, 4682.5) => 0.0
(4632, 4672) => -0.9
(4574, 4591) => 0.3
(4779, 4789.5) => -0.4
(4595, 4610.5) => 0.0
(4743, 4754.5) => -0.7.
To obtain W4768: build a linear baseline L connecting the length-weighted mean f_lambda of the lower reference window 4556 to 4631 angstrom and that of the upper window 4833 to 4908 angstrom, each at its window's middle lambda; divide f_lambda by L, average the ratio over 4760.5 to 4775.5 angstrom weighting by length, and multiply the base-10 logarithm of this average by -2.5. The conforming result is -0.069 mag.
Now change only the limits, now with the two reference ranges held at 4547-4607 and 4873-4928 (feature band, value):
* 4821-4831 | -0.06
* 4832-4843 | -0.03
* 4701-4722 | 0.07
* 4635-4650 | -0.04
